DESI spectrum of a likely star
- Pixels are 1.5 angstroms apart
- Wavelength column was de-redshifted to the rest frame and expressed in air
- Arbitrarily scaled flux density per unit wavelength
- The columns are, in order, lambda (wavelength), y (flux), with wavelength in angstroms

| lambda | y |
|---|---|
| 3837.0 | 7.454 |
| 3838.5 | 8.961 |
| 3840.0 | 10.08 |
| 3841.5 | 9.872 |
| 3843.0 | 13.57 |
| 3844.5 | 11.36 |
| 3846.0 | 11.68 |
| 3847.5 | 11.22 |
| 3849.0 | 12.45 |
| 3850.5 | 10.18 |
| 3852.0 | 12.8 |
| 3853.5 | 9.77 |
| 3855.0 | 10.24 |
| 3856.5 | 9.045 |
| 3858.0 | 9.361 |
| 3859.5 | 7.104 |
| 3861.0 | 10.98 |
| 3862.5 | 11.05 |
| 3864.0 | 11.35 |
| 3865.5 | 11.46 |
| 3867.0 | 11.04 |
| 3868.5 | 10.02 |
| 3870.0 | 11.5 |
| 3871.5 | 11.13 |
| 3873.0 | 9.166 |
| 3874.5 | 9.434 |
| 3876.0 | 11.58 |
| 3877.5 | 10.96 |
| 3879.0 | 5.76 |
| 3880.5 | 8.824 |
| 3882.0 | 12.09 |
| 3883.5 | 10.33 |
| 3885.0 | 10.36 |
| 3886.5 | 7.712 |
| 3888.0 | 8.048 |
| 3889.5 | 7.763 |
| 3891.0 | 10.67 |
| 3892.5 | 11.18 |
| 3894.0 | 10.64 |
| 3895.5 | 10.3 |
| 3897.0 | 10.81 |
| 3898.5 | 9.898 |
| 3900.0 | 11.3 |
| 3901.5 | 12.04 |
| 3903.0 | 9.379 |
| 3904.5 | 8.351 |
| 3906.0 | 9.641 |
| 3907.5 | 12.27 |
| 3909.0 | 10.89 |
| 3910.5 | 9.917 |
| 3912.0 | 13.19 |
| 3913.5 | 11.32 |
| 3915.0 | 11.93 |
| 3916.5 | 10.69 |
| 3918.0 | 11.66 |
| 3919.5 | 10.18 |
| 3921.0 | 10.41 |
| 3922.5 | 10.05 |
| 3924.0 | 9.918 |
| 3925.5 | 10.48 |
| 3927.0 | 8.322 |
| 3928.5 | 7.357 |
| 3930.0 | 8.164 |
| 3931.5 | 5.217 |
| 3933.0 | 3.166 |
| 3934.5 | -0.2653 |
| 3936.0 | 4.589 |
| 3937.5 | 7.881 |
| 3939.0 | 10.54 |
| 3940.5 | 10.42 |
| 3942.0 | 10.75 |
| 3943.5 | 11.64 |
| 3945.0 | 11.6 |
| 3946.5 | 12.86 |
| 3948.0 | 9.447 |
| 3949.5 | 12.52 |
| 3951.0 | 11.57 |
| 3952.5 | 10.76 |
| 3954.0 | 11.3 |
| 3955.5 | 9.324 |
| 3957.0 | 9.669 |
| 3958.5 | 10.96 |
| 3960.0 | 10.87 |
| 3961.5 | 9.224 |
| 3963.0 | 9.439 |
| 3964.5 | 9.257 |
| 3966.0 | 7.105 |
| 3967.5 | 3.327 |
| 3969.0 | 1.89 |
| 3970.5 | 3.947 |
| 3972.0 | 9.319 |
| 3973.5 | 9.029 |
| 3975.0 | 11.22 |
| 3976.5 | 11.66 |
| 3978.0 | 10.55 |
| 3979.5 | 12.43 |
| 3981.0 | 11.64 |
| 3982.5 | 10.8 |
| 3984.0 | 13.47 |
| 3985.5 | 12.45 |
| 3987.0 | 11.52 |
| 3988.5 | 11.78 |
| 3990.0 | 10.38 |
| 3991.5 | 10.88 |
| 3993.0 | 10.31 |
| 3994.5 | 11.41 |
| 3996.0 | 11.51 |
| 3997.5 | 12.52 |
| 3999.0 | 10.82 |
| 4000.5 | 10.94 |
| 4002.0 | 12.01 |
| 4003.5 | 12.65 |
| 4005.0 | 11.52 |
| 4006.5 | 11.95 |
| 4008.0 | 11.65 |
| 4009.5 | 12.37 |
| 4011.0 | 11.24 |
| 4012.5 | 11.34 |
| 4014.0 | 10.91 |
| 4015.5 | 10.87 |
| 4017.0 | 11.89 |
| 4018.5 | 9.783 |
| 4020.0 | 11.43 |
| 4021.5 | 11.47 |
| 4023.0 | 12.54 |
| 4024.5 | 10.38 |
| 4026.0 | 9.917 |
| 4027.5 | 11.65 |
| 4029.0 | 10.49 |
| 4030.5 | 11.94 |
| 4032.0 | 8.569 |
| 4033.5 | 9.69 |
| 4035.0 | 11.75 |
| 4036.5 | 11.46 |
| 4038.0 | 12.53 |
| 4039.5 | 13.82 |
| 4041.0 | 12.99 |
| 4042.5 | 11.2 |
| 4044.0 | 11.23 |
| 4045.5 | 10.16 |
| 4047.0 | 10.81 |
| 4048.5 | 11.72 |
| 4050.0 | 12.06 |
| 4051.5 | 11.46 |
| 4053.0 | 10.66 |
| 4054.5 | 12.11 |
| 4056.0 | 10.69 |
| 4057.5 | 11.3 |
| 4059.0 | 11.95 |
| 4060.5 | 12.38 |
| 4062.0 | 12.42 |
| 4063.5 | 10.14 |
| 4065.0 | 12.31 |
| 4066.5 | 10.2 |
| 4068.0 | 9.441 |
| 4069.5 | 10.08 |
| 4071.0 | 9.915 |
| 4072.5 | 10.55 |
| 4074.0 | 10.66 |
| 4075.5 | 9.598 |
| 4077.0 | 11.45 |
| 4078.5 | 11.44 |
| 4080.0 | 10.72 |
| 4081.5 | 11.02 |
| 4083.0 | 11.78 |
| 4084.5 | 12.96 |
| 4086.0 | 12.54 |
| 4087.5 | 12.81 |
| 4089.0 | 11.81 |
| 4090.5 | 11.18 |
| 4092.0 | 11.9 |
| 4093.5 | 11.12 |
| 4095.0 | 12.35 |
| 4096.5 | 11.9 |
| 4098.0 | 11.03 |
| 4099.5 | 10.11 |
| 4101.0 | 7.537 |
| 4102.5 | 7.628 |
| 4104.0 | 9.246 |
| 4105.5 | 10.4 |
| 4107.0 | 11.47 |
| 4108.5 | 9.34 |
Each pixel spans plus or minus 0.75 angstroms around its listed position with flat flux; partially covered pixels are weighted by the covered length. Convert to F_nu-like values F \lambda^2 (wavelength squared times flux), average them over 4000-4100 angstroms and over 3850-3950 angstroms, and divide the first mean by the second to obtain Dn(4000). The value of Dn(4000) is 1.24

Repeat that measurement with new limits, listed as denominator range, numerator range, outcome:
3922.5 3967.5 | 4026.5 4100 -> 1.33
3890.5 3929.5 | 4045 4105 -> 1.14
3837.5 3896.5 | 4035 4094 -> 1.23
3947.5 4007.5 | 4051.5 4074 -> 1.11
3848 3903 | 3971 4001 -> 1.16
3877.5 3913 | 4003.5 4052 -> 1.20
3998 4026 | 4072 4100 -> 1.04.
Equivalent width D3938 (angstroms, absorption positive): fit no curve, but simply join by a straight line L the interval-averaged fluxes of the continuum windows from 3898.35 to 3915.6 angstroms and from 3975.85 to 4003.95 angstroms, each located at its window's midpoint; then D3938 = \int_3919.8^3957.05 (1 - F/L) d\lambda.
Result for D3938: 6.78 angstroms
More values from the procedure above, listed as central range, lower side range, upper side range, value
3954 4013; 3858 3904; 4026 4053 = 2.87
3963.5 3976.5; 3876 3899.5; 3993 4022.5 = 4.43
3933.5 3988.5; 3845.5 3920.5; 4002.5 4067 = 6.78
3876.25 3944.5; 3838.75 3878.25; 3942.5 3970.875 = 3.42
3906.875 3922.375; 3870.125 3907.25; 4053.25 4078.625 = -1.68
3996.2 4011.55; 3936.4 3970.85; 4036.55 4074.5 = -2.09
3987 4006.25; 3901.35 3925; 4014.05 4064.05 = -0.53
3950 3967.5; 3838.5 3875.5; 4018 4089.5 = 1.99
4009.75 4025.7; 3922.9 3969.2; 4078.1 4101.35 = -1.70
